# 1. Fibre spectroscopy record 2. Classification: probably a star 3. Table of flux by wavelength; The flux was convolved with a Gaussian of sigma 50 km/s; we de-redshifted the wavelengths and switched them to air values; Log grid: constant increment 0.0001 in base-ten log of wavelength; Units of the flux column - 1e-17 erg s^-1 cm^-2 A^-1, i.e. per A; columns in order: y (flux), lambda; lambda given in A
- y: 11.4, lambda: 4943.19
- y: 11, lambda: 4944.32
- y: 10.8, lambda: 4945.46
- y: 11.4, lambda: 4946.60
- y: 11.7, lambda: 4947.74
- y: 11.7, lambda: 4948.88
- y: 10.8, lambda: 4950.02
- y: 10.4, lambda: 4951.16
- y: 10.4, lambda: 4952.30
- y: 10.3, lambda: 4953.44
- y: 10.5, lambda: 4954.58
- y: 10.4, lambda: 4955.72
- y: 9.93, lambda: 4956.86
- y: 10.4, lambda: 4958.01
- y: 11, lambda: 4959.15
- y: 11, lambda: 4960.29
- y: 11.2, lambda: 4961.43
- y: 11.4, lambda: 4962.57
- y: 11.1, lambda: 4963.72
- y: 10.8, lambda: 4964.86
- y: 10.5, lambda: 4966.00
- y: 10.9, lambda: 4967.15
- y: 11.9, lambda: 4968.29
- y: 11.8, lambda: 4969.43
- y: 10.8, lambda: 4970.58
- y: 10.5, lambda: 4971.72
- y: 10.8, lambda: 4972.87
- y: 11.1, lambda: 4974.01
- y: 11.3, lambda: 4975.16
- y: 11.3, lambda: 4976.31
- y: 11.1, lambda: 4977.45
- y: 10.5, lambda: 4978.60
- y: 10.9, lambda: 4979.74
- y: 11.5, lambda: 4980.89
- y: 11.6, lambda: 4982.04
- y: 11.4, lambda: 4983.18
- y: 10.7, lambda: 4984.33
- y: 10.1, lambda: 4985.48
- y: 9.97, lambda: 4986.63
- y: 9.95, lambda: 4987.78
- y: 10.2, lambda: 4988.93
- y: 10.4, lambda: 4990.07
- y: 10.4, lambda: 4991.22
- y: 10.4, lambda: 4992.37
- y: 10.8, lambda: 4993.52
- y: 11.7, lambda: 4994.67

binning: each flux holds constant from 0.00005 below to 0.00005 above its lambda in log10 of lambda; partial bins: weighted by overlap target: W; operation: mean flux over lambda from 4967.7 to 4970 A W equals 11.9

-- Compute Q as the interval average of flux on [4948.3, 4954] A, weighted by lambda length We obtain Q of 10.7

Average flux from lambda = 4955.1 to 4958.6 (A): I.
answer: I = 10.2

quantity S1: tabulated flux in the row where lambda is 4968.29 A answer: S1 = 11.9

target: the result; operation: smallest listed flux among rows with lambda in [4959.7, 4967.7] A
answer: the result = 10.5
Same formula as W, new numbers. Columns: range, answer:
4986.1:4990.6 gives 10.1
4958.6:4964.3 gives 11.1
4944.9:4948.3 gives 11.3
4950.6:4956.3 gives 10.4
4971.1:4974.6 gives 10.8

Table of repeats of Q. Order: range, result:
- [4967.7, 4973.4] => 11.2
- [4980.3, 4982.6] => 11.5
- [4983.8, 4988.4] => 10.2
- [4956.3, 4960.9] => 10.6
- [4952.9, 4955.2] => 10.4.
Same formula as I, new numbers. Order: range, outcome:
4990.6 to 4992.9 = 10.4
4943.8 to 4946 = 10.9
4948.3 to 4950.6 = 11.2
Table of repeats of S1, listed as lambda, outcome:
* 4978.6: 10.5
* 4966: 10.5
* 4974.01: 11.1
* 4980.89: 11.5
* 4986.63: 9.97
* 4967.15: 10.9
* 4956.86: 9.93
